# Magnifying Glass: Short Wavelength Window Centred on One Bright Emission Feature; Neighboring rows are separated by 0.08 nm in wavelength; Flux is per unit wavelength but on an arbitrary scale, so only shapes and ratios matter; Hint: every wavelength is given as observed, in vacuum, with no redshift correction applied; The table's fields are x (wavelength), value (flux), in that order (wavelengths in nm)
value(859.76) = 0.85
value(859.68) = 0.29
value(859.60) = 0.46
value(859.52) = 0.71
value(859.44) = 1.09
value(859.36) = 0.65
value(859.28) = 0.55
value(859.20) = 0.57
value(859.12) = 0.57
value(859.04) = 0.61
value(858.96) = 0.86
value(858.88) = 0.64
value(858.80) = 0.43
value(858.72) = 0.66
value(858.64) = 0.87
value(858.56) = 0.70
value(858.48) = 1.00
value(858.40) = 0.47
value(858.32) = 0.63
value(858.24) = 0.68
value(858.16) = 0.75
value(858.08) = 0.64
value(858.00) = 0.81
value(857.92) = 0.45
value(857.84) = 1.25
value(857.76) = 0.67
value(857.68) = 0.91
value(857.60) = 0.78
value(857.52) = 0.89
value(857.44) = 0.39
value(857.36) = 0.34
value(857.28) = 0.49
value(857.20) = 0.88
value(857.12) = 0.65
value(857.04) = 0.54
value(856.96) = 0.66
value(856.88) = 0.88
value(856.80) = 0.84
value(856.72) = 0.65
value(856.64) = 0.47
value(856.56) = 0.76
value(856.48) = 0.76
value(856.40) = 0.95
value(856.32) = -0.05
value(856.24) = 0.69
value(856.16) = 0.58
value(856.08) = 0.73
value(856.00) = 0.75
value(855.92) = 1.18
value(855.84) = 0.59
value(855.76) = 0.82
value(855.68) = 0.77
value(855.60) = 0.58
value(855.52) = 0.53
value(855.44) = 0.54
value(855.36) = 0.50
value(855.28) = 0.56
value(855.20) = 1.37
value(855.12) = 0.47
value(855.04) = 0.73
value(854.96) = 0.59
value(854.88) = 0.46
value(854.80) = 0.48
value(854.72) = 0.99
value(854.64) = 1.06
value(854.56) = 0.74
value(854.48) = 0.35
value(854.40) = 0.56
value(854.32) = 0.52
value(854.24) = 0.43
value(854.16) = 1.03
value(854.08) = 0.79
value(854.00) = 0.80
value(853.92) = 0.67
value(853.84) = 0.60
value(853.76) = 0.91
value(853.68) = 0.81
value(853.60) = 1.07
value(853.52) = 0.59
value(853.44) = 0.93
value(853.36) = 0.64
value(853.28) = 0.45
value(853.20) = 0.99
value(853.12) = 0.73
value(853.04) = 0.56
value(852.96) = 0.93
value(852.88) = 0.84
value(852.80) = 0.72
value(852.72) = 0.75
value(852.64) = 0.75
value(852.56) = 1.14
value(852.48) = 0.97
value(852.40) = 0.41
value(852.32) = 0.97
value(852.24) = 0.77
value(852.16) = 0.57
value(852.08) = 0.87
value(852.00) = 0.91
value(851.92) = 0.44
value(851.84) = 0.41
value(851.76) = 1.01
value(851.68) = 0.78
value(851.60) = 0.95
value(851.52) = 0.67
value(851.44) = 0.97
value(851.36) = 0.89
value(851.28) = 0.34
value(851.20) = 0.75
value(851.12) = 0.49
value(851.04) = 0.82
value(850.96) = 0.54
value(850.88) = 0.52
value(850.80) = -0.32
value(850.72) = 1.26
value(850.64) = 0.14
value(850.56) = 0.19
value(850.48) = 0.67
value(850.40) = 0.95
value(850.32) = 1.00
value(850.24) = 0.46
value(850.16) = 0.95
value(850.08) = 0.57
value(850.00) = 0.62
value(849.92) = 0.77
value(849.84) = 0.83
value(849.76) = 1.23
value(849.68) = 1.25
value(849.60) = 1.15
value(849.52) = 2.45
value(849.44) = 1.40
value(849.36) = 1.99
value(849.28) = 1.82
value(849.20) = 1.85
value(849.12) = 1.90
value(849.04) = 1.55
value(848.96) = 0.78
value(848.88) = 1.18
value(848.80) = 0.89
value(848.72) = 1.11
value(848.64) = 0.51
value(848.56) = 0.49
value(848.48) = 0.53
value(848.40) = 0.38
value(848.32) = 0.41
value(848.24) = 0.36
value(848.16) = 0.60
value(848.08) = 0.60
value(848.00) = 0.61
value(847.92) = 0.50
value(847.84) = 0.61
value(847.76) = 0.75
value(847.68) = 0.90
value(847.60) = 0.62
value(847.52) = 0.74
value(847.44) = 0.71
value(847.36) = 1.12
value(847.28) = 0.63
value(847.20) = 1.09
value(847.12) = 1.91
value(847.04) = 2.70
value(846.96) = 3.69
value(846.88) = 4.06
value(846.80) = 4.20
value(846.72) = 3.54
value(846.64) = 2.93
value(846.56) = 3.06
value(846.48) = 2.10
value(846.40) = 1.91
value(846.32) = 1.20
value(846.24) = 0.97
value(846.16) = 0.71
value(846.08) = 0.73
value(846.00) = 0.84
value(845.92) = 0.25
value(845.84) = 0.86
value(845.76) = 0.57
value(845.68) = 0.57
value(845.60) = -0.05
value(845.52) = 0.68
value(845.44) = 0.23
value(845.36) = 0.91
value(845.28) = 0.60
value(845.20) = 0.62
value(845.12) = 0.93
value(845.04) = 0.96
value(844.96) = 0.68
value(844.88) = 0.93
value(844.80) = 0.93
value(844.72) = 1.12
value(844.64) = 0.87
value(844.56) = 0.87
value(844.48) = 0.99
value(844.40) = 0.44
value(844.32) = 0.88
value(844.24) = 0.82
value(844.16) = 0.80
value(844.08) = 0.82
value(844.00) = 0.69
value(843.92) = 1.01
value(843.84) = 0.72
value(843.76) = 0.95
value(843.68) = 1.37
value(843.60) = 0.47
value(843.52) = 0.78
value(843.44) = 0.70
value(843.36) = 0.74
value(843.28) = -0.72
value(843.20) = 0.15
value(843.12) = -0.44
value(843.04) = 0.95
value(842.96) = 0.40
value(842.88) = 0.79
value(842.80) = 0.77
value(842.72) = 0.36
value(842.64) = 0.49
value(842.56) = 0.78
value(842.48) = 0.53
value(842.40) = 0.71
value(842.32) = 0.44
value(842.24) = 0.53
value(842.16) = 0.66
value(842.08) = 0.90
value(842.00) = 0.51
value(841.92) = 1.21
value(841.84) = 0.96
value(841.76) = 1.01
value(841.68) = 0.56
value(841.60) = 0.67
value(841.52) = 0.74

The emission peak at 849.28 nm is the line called [N II] 6583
